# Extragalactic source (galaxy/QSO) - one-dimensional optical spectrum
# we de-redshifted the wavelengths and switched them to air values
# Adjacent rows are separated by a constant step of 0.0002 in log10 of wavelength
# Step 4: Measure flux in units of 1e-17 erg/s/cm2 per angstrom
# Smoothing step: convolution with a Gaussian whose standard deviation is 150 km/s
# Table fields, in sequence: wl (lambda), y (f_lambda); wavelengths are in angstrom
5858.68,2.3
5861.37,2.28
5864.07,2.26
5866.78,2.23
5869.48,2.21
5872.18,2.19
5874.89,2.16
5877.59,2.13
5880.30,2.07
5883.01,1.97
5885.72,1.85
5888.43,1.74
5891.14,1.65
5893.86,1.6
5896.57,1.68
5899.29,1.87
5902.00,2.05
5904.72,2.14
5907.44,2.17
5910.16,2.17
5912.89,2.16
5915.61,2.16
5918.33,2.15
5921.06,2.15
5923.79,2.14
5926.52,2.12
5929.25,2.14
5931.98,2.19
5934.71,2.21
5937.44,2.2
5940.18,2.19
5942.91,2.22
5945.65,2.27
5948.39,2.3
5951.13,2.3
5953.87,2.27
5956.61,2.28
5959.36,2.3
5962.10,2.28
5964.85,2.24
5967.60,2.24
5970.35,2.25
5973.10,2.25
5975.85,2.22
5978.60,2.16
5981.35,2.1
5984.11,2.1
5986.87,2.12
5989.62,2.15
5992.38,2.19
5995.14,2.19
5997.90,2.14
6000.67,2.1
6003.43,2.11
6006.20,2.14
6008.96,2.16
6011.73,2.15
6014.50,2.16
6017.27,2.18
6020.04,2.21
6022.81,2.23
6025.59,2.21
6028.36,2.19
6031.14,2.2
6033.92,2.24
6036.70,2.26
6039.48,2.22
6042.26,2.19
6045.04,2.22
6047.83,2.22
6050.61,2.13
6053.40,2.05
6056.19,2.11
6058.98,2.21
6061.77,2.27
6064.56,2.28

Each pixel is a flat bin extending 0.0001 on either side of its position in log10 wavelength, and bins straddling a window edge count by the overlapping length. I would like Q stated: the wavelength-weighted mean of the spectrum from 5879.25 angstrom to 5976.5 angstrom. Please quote 2.12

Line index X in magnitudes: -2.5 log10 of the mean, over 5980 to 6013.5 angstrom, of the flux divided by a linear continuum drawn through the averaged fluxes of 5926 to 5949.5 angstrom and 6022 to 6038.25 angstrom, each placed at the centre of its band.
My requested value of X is 0.039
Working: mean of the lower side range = 2.21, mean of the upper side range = 2.22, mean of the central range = 2.14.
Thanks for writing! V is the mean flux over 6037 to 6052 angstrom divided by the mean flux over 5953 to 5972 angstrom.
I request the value 0.97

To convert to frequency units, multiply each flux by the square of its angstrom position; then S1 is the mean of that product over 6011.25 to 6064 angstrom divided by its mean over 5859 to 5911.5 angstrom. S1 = 1.14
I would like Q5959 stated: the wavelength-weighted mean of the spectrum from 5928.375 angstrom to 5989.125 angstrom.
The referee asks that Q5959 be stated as 2.22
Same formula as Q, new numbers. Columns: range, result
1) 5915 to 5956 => 2.2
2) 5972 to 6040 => 2.17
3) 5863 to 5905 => 1.98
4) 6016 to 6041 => 2.22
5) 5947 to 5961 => 2.29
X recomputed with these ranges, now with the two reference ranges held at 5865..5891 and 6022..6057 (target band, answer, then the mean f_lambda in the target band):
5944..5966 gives -0.08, 2.28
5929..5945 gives -0.05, 2.2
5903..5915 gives -0.04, 2.16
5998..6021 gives 0.01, 2.15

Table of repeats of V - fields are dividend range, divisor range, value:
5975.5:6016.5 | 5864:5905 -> 1.09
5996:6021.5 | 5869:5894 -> 1.09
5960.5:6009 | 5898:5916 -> 1.04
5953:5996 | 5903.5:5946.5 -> 1.02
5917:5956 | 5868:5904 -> 1.14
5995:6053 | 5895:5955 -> 1.02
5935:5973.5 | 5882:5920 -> 1.15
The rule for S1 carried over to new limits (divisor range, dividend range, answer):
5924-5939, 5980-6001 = 1.00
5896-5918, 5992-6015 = 1.07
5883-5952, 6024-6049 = 1.11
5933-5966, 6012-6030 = 1.00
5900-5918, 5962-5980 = 1.07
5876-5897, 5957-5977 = 1.25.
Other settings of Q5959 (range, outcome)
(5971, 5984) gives 2.18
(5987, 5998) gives 2.17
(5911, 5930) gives 2.15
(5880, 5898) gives 1.78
